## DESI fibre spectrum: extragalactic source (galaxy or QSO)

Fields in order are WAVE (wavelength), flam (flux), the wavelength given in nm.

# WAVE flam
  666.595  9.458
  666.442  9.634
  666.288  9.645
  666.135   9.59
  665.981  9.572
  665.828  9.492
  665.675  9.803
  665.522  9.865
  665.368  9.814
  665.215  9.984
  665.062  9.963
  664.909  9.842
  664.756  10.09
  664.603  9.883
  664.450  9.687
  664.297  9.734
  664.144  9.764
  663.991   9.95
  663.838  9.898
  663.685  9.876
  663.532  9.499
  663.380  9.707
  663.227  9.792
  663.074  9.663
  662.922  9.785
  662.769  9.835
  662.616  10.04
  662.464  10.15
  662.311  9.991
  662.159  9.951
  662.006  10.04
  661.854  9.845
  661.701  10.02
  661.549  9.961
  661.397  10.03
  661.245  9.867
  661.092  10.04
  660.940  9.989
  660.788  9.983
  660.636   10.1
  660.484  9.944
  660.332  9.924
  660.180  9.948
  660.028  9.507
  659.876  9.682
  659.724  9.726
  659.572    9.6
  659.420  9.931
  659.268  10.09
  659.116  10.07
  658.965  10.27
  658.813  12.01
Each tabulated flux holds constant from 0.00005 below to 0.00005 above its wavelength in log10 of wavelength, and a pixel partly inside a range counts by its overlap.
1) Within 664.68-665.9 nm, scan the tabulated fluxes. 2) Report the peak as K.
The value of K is 10.09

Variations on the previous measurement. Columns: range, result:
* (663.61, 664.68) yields 9.95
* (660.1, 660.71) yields 10.1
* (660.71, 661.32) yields 10.04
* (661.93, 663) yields 10.15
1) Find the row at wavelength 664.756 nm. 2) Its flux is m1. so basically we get 10.09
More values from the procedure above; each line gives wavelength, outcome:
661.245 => 9.867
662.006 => 10.04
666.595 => 9.458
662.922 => 9.785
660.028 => 9.507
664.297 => 9.734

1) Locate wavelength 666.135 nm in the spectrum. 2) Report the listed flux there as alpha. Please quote 9.59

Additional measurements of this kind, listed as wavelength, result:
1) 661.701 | 10.02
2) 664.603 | 9.883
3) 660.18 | 9.948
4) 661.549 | 9.961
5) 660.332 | 9.924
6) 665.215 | 9.984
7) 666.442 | 9.634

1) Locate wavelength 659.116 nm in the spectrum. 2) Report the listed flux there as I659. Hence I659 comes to 10.07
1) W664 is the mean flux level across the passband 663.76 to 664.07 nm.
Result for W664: 9.91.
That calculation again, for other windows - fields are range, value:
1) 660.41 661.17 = 10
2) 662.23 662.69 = 10.1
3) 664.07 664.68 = 9.77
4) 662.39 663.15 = 9.9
